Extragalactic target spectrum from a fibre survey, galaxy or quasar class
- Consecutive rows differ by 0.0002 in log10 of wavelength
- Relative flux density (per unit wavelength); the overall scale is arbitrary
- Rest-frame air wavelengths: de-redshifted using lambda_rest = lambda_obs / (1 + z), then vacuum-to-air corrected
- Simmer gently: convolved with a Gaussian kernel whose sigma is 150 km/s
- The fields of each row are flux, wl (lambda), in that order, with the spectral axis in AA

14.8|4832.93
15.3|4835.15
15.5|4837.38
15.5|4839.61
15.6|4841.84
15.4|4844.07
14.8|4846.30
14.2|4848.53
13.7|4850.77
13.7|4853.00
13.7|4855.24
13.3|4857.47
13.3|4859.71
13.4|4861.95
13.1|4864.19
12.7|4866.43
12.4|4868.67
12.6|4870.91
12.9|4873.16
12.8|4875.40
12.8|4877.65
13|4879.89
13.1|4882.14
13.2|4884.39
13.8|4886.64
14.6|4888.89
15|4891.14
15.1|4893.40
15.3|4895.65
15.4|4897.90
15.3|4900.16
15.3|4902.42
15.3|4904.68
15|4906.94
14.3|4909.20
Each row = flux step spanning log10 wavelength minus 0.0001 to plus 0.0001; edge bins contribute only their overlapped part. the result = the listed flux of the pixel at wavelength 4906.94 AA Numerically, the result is 15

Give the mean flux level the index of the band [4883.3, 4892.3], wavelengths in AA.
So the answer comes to 14.2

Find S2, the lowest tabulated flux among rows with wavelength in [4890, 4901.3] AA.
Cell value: 15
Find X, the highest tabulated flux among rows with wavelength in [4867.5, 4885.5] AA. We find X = 13.2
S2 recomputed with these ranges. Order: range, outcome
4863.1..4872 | 12.4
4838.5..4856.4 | 13.7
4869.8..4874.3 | 12.6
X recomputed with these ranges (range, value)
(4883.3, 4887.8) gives 13.8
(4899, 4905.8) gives 15.3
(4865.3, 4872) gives 12.7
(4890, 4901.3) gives 15.4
